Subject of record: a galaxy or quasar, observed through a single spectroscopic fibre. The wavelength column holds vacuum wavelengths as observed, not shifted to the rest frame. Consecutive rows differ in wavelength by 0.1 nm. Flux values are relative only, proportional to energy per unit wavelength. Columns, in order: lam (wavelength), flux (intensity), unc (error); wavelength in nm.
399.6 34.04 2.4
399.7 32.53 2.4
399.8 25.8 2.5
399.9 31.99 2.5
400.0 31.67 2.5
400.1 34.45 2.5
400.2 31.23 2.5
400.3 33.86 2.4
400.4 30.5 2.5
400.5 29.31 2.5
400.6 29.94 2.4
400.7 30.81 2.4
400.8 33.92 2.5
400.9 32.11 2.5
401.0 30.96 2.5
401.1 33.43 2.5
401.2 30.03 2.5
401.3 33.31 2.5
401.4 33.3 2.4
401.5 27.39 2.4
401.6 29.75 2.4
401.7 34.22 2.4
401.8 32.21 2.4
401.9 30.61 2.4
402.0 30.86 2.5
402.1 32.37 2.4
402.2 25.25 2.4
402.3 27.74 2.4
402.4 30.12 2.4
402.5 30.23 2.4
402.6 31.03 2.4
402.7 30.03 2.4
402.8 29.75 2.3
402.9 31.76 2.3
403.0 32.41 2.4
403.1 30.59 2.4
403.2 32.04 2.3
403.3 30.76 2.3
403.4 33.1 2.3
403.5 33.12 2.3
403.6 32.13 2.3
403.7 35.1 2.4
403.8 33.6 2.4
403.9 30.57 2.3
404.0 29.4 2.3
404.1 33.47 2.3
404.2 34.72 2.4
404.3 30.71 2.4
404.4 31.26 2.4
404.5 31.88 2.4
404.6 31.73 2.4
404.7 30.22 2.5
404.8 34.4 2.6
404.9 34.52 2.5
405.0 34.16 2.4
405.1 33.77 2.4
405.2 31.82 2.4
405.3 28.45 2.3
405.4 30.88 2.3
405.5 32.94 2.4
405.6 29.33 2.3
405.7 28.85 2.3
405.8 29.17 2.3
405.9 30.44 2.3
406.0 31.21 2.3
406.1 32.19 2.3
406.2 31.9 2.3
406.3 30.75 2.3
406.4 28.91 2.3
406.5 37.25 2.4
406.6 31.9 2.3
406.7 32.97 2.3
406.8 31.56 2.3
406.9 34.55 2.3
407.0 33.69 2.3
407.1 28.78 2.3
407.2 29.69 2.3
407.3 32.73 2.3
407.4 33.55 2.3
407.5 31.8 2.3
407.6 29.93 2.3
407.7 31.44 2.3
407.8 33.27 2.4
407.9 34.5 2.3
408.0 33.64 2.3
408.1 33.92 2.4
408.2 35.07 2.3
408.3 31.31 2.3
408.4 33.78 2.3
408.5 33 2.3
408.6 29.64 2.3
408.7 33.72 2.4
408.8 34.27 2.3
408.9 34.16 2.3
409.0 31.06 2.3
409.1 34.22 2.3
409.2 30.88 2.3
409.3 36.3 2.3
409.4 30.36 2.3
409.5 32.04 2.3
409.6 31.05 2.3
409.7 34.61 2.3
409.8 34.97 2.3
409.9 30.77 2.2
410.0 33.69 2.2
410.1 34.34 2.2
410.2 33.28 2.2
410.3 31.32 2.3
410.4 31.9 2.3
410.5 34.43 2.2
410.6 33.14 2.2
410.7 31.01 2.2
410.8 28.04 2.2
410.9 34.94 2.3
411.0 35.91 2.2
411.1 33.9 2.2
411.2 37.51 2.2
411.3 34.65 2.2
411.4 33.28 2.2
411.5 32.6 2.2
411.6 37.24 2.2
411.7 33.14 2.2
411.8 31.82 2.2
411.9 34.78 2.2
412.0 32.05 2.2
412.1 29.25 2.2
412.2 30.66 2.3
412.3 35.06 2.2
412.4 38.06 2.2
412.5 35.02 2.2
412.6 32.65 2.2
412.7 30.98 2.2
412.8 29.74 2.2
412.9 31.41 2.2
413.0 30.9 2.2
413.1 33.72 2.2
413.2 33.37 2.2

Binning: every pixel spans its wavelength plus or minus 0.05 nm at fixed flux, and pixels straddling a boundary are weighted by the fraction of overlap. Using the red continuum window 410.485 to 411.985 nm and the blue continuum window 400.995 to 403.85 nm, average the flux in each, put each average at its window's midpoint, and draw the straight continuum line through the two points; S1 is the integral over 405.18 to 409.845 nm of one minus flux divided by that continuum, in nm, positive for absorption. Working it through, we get 0.07 nm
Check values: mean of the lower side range 31.3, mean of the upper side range 33.7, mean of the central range 32.2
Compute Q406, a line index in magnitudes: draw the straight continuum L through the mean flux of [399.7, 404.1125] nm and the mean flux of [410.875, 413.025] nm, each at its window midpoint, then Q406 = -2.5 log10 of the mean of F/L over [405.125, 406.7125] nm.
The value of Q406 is 0.03 mag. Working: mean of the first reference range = 31.3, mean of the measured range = 31.2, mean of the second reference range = 33.4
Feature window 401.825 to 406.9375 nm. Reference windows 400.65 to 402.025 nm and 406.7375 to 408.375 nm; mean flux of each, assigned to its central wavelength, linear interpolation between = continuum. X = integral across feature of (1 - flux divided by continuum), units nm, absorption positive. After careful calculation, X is 0.08 nm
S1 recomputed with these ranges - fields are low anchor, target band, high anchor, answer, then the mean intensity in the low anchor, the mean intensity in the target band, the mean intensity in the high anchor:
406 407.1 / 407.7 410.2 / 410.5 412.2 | -0.02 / 32.3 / 33.1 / 33.3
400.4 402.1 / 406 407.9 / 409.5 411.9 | 0.03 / 31.4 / 32.1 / 33.4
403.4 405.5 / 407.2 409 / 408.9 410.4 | -0.01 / 32.3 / 32.8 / 32.8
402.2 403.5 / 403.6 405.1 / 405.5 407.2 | -0.08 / 30.7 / 32.6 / 31.5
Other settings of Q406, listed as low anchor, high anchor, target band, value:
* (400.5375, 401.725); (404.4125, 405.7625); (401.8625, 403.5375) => 0.03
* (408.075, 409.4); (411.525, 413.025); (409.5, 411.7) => -0.01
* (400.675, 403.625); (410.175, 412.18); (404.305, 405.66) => 0.00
